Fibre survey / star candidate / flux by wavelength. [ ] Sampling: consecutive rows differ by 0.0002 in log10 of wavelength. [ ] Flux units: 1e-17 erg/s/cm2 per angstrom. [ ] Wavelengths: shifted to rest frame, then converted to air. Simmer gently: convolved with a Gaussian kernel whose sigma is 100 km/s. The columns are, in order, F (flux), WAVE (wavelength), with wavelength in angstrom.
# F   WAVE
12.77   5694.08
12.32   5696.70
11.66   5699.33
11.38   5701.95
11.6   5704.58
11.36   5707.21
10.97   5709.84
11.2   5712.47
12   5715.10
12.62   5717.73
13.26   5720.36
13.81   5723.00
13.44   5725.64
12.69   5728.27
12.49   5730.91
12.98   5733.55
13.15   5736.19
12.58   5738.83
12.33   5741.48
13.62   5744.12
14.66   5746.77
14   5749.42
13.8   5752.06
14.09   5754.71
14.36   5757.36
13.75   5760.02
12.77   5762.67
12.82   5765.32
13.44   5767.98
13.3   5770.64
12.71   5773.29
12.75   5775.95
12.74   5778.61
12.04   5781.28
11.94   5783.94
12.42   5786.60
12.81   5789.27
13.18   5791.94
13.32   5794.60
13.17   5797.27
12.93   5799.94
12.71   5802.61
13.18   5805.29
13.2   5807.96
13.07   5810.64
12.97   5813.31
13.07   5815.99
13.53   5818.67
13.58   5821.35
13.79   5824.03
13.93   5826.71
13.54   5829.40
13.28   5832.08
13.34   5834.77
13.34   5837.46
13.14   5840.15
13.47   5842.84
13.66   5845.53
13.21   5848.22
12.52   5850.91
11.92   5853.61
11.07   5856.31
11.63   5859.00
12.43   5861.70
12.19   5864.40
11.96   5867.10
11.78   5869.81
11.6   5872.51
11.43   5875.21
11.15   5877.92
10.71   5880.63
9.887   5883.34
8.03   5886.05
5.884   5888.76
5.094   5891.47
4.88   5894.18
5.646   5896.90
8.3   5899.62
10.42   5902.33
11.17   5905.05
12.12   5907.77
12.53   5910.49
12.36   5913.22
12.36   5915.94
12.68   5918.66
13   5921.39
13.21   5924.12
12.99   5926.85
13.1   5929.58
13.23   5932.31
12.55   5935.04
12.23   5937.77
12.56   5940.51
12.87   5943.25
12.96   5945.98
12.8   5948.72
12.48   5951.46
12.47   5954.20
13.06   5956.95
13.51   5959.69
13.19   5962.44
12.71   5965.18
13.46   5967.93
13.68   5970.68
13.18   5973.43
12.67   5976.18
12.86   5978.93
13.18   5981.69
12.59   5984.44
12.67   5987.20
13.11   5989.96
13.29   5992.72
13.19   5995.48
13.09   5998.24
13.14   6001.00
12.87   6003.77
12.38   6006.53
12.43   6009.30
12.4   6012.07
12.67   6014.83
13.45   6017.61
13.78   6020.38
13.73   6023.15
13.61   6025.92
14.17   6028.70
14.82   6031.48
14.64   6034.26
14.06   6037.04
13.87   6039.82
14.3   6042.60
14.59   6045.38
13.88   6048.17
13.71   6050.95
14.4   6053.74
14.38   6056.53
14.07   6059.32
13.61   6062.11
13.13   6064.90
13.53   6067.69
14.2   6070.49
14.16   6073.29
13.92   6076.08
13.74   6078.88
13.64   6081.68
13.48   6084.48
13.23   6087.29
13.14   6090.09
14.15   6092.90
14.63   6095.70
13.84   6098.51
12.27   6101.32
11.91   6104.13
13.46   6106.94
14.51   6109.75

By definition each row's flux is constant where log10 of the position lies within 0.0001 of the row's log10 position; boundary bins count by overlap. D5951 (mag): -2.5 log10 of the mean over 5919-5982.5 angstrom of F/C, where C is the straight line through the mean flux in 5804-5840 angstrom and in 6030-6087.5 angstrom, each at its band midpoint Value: 0.061 mag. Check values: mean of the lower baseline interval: 13.4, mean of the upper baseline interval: 14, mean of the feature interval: 12.9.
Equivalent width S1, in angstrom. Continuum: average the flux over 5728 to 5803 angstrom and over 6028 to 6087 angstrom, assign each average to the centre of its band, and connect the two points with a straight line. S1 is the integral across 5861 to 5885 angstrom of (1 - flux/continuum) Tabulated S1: 3.6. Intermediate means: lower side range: 13.1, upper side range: 14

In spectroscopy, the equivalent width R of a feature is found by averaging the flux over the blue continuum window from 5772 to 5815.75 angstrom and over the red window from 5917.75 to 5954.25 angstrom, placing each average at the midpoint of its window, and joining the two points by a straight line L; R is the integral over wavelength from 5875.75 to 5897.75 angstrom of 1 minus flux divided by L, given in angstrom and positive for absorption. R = 8.5 angstrom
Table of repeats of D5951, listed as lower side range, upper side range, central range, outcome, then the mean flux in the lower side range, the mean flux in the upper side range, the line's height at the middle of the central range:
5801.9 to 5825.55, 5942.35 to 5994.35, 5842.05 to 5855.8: 0.031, 13.3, 13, 13.2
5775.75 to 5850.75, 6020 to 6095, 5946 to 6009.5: 0.057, 13.1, 13.9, 13.7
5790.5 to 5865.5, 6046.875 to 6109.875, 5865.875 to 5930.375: 0.250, 13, 13.7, 13.2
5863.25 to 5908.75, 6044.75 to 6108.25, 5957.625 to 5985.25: -0.154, 9.51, 13.7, 11.4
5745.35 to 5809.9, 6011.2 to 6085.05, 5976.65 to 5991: 0.069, 13.2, 13.9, 13.7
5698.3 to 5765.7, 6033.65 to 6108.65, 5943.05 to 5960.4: 0.048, 12.8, 13.8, 13.4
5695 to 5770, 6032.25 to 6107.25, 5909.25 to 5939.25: 0.052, 12.8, 13.8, 13.4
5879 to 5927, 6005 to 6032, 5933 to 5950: -0.145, 10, 13.3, 11.1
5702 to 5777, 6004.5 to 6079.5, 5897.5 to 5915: 0.219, 12.9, 13.8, 13.4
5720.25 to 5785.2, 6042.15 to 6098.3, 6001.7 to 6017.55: 0.091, 13.2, 13.9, 13.8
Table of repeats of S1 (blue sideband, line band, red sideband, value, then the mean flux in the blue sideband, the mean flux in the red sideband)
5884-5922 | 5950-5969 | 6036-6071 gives -2.99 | 9.55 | 14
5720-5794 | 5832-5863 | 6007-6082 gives 1.43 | 13.1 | 13.8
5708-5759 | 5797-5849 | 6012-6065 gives -0.03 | 13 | 13.9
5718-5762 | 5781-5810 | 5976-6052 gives 1.22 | 13.4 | 13.4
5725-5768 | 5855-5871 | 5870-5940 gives -0.62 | 13.3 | 10.7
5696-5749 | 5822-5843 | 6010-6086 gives -0.82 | 12.5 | 13.8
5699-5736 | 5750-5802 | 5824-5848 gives -0.85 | 12.3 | 13.5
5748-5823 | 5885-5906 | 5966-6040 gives 9.32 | 13.1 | 13.3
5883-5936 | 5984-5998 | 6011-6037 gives -0.23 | 10.5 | 13.7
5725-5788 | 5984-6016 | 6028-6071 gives 2.51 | 13.1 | 14.1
